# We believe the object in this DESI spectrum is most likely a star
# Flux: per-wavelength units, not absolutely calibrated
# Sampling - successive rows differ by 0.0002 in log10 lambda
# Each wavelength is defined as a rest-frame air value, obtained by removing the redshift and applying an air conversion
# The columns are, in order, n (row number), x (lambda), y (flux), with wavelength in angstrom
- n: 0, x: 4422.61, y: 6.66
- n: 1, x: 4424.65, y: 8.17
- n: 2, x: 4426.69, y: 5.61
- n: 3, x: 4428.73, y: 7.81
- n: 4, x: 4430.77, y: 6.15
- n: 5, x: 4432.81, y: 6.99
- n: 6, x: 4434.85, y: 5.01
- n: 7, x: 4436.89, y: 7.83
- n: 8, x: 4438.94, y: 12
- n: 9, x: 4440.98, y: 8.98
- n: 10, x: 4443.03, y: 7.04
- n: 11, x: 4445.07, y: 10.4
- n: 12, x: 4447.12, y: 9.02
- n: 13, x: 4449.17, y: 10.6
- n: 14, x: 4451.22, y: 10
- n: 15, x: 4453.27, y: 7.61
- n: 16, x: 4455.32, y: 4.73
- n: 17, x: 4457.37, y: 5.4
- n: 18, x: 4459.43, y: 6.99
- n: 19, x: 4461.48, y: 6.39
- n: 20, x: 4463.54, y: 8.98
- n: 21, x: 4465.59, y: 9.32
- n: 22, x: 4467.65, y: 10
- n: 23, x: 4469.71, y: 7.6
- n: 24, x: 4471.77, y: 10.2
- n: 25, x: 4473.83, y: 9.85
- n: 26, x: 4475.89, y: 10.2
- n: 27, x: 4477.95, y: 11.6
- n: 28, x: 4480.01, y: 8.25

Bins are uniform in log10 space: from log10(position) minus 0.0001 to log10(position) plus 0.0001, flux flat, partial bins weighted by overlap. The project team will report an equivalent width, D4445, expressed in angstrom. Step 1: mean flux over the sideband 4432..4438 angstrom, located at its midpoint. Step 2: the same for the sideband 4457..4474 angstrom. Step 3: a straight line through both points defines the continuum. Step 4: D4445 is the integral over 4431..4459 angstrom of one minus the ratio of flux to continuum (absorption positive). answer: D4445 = -3.4 angstrom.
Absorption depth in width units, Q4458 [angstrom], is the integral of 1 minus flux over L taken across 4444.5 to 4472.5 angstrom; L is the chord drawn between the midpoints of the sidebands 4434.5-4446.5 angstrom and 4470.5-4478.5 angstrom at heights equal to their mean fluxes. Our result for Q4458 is 3.6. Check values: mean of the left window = 8.76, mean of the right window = 10.3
